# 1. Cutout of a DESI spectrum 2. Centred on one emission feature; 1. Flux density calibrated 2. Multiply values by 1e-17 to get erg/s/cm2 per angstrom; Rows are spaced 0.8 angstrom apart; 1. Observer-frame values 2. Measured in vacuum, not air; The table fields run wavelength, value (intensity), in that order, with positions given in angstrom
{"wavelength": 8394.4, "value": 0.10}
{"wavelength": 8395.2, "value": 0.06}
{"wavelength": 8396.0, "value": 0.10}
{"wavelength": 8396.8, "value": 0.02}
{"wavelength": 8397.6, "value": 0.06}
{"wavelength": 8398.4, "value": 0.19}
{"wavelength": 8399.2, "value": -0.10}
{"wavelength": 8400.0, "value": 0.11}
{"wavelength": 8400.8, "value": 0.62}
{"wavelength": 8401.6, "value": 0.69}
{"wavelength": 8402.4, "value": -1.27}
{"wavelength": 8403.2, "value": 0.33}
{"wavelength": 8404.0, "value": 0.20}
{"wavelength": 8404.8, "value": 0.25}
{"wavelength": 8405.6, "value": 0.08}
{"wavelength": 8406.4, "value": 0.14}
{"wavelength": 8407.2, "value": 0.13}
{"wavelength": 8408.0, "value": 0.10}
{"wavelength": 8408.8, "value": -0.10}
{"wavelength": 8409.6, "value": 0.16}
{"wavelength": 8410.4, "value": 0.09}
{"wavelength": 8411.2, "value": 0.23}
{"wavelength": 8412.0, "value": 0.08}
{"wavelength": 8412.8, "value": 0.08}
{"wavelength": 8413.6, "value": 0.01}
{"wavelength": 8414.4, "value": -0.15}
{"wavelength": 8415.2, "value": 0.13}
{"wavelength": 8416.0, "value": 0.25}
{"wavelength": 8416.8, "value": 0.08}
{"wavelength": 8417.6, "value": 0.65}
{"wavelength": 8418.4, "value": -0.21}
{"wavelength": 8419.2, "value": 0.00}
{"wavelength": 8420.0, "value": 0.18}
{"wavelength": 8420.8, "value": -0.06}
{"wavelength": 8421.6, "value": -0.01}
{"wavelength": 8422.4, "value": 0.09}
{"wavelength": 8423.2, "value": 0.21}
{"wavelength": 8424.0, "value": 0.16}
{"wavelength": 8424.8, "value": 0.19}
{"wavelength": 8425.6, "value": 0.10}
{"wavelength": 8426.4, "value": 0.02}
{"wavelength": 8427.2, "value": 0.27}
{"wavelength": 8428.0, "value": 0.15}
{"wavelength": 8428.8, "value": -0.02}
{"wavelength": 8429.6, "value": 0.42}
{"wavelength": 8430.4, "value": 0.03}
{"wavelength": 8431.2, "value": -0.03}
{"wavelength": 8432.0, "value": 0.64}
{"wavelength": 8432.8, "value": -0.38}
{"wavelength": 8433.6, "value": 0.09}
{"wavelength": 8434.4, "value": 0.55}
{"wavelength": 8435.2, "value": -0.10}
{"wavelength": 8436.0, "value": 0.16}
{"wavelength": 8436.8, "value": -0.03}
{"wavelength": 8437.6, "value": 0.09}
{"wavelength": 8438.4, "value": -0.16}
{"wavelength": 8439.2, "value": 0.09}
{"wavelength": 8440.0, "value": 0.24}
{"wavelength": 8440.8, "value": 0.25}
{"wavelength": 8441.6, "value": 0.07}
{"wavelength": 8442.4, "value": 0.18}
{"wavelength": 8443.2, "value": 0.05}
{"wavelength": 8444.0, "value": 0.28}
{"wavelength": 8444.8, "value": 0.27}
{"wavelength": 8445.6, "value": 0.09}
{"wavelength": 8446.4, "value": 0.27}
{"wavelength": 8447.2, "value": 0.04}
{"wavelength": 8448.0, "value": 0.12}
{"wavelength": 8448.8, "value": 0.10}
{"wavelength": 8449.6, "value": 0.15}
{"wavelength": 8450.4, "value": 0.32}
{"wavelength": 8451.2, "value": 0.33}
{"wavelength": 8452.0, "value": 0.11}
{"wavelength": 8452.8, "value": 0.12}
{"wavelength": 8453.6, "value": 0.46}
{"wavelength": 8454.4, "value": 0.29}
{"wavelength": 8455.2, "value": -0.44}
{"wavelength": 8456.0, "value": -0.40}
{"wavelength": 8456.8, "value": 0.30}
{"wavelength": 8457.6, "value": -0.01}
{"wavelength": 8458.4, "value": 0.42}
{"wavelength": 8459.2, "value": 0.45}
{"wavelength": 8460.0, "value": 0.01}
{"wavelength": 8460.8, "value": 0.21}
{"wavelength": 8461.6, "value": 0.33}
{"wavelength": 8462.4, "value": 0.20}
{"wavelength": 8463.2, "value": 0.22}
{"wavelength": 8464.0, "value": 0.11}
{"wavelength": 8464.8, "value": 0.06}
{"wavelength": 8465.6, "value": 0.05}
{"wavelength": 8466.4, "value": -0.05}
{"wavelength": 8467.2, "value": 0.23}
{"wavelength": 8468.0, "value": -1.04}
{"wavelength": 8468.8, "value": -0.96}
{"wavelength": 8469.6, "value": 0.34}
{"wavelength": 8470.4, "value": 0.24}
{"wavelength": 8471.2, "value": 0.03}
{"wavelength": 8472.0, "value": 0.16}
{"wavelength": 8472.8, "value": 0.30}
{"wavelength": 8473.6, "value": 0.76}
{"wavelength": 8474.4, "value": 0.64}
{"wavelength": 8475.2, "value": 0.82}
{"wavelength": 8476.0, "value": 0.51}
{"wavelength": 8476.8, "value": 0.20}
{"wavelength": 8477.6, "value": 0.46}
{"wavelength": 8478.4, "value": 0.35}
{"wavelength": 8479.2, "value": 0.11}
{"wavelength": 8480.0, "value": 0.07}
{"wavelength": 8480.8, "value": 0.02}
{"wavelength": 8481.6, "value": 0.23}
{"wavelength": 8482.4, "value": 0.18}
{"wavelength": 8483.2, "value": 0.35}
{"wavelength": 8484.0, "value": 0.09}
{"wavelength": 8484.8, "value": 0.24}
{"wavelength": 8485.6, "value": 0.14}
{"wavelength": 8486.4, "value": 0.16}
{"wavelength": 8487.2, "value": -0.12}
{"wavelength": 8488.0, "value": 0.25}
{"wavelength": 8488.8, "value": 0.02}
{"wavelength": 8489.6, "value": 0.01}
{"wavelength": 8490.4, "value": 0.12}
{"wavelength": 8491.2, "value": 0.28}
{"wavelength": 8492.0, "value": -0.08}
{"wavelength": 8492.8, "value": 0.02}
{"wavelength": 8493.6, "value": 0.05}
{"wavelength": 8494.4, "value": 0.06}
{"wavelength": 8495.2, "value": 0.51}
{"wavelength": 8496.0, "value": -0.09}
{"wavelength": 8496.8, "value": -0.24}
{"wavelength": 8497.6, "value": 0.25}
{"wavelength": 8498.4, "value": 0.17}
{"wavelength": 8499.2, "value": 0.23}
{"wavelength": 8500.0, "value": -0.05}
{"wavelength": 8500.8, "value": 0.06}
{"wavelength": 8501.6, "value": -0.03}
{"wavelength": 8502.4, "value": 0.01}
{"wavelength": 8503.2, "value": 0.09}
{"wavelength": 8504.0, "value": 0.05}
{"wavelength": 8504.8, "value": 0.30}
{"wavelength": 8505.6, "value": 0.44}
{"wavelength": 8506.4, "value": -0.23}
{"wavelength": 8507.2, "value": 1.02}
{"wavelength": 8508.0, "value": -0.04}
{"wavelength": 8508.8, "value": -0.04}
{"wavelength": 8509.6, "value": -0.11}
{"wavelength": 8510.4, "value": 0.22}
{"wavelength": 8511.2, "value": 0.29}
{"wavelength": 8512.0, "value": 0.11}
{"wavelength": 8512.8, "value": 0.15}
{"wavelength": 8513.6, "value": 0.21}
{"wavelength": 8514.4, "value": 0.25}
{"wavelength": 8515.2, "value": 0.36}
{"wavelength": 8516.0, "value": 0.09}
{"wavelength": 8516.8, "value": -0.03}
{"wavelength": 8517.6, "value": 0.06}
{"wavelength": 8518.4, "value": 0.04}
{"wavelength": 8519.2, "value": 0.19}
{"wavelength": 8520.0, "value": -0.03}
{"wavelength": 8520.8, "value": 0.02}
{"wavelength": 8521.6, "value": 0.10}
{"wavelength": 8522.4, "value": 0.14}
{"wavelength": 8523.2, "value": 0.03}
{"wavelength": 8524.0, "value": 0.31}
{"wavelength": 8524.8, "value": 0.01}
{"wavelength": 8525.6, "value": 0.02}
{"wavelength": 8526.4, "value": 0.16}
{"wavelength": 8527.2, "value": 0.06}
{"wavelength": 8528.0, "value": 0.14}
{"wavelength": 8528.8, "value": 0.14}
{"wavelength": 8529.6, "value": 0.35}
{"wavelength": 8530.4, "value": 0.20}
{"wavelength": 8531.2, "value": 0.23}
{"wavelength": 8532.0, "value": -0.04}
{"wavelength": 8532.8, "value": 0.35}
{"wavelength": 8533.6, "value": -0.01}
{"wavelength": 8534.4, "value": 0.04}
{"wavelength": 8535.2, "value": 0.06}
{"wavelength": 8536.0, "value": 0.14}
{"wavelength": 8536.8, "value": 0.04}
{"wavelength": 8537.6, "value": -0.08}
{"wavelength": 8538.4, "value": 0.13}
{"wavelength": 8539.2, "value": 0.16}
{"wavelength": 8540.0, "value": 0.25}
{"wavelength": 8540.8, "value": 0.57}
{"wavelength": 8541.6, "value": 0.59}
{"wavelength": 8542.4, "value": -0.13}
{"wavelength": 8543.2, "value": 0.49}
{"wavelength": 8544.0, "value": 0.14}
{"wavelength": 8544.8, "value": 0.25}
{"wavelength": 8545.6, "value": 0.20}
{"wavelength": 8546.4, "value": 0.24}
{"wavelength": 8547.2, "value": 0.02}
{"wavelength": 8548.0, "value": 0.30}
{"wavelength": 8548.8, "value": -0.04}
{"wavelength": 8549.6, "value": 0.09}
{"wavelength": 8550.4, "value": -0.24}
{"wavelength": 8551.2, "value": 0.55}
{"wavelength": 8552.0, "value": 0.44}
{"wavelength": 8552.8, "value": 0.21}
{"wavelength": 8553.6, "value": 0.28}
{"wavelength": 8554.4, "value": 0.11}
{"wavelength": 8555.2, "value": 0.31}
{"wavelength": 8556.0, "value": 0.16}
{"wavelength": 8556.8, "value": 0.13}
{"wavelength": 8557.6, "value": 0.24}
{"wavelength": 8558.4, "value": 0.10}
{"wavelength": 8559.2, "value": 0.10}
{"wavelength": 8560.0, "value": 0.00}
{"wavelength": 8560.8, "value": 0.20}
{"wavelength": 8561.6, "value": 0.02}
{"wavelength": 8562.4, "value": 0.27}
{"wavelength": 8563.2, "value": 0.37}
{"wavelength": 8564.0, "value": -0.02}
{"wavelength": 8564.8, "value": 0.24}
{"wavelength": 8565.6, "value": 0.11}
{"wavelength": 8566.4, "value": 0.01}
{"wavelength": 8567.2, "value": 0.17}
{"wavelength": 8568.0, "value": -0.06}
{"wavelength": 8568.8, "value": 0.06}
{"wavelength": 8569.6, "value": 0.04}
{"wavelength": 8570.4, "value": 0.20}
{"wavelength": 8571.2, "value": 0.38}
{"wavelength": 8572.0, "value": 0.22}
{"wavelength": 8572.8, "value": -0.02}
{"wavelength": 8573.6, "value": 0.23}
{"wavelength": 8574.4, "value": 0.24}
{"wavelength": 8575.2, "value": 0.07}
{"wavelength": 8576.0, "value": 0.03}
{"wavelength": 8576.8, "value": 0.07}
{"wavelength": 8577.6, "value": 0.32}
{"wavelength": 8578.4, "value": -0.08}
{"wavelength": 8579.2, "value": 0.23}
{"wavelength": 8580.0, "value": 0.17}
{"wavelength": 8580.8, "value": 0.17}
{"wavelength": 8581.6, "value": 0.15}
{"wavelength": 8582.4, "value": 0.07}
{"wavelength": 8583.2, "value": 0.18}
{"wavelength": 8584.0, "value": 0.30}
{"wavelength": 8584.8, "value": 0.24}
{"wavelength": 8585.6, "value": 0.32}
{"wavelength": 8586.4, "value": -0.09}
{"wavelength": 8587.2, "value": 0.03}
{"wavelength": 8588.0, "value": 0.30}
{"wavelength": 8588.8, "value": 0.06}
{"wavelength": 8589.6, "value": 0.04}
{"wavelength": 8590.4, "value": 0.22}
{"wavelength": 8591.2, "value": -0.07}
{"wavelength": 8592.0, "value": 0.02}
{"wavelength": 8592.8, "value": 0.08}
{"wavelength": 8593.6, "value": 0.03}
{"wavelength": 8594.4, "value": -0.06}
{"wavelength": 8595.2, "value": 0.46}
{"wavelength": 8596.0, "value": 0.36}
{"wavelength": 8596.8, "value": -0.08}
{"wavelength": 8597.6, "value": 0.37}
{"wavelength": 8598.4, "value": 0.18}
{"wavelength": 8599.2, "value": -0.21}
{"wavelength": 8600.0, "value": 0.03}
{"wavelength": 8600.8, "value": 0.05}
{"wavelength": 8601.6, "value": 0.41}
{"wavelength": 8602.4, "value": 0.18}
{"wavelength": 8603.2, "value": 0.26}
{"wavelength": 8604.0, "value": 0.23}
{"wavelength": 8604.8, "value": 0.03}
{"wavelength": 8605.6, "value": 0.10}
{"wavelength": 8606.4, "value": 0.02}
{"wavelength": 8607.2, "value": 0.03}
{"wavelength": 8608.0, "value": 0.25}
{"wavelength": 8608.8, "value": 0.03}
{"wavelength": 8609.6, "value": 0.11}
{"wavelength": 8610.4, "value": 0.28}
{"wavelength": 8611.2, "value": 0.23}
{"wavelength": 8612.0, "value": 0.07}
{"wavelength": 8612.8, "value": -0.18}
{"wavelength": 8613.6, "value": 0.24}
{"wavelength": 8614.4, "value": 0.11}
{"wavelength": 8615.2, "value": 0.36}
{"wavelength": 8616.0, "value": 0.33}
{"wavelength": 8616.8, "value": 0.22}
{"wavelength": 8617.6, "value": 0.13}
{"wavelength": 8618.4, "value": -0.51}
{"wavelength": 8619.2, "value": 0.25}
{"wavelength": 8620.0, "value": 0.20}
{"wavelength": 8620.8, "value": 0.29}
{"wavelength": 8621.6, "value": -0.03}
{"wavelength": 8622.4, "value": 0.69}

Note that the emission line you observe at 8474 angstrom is H-beta 4861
